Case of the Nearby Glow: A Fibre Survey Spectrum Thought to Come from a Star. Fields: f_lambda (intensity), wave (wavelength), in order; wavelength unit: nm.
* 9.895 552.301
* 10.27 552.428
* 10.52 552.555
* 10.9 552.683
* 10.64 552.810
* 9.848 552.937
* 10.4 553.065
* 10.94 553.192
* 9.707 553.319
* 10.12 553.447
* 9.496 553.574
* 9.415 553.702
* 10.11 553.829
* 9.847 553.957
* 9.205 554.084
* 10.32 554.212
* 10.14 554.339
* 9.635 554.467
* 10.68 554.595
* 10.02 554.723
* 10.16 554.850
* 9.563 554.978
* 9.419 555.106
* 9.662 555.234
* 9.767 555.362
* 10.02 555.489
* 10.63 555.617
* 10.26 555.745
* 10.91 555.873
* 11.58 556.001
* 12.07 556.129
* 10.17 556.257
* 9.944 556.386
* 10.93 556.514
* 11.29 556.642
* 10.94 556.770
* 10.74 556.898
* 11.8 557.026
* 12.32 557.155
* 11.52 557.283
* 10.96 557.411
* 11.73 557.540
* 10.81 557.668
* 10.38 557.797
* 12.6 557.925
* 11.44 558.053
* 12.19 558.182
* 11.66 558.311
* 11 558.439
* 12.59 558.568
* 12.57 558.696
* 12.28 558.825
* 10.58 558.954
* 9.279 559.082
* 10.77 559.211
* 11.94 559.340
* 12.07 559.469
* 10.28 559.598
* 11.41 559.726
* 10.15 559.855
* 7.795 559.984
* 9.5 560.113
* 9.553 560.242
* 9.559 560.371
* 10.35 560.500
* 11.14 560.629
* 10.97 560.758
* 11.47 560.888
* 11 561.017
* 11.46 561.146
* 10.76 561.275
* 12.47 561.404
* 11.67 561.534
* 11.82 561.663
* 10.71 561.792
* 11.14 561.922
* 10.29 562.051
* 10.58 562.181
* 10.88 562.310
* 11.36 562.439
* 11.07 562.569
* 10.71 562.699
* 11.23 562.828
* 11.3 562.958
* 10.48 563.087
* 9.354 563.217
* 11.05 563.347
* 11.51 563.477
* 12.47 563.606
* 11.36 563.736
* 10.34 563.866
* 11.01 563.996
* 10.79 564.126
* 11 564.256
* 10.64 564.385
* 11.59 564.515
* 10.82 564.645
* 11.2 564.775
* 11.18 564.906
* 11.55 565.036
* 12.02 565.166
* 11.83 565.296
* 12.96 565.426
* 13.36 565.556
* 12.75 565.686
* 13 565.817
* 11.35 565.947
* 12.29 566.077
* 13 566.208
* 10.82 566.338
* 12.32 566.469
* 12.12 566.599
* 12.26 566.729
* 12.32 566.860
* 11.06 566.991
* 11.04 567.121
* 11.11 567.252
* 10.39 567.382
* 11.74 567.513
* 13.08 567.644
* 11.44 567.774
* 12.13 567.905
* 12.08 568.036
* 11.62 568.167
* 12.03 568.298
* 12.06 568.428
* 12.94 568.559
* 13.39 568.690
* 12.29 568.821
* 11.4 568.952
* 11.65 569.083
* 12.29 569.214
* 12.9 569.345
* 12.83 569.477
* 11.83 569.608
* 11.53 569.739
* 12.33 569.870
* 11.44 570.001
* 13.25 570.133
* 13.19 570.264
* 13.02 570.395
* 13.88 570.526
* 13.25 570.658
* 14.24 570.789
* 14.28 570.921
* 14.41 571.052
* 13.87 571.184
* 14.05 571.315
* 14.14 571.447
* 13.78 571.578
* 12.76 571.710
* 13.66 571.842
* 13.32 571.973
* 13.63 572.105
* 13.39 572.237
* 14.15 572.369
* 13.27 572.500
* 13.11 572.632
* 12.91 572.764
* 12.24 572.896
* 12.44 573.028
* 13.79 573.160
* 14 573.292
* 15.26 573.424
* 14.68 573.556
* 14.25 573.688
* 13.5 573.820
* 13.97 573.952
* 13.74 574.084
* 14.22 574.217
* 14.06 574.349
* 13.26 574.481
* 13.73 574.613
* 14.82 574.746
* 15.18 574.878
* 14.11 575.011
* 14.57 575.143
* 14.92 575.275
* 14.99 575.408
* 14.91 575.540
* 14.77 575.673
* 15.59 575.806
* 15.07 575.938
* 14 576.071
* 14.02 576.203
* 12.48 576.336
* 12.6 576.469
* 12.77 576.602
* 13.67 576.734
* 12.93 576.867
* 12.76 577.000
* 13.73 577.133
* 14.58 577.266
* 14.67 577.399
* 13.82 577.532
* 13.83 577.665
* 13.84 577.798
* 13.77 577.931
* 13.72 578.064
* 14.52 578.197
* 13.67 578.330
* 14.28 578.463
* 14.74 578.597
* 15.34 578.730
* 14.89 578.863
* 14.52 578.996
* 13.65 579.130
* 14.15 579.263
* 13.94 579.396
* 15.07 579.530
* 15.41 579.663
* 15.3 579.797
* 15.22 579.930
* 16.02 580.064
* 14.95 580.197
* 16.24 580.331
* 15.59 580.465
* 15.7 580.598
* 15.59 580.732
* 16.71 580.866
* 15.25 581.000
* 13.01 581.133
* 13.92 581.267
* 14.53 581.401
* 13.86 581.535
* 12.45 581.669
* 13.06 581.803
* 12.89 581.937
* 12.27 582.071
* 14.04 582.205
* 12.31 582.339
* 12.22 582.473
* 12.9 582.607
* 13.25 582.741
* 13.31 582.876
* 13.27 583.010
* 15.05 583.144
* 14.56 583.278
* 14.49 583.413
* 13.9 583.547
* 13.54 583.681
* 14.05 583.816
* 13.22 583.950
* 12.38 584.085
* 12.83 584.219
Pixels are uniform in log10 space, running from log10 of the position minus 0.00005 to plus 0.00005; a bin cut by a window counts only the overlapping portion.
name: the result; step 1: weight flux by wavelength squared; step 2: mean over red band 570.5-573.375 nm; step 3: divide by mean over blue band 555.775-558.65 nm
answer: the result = 1.26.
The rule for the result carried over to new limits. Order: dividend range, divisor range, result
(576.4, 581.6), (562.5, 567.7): 1.31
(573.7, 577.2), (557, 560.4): 1.34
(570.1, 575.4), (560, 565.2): 1.31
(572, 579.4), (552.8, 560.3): 1.41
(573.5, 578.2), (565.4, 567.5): 1.21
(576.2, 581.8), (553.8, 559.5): 1.43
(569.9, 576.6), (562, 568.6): 1.23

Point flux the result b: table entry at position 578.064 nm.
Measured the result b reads 13.72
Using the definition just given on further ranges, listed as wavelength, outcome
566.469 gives 12.32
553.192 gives 10.94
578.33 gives 13.67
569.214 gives 12.29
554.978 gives 9.563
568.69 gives 13.39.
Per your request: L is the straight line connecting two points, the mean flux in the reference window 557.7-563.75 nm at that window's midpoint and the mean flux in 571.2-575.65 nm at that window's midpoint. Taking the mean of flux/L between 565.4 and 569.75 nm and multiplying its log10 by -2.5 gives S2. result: 0.042 mag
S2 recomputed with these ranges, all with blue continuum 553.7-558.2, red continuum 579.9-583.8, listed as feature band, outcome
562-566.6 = 0.03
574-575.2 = -0.08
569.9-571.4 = -0.07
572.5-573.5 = -0.04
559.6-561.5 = 0.07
